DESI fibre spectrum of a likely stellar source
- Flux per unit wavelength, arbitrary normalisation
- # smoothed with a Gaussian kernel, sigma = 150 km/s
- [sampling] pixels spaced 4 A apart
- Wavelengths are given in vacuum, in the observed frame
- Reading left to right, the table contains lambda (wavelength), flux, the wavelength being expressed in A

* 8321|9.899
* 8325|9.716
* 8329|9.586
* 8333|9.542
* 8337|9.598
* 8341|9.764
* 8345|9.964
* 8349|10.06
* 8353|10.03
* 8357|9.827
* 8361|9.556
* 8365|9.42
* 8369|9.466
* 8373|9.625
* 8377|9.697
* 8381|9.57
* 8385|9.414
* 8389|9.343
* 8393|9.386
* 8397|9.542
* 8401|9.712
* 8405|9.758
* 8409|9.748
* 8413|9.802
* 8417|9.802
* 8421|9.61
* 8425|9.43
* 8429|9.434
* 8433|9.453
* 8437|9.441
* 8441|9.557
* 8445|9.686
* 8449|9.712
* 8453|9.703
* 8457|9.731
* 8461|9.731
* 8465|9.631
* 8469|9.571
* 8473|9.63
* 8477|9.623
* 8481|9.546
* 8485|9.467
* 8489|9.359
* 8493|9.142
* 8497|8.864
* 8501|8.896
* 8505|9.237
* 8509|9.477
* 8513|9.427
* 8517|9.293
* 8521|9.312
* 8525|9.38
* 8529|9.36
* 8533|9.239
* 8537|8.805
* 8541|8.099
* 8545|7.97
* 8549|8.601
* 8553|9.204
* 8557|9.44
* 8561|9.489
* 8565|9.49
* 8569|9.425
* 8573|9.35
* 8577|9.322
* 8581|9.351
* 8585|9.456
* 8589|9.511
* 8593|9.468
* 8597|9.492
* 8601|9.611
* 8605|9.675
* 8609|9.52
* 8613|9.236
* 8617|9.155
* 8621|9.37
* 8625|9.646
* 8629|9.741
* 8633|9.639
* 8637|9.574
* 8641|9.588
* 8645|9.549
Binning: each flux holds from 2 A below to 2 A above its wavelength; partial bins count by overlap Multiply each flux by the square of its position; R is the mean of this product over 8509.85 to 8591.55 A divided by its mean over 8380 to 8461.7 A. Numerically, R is 1.0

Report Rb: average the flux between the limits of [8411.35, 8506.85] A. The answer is 9.5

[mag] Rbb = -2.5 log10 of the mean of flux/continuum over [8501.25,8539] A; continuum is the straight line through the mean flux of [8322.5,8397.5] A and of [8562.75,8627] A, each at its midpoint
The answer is 0.03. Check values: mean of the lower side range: 9.64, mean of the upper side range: 9.44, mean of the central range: 9.26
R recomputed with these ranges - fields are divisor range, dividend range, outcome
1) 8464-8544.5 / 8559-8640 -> 1.05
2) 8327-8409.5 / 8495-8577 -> 0.98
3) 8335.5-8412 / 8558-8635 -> 1.03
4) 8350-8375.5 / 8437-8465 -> 1.02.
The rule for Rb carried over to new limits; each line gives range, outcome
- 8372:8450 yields 9.58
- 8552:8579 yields 9.4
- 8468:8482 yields 9.6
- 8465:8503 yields 9.36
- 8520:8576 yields 9.08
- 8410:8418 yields 9.8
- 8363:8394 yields 9.49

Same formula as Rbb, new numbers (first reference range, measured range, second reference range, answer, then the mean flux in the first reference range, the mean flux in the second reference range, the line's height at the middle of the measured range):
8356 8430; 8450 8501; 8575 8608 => 0.01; 9.59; 9.49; 9.54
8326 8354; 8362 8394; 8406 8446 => 0.02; 9.78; 9.6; 9.7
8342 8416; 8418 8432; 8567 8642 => 0.01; 9.67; 9.48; 9.63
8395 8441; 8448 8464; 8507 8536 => -0.02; 9.61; 9.34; 9.51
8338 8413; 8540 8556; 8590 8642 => 0.12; 9.66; 9.52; 9.56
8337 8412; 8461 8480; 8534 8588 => -0.03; 9.66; 9.09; 9.37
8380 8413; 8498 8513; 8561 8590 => 0.03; 9.57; 9.42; 9.48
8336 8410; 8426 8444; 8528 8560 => -0.01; 9.66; 8.84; 9.36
